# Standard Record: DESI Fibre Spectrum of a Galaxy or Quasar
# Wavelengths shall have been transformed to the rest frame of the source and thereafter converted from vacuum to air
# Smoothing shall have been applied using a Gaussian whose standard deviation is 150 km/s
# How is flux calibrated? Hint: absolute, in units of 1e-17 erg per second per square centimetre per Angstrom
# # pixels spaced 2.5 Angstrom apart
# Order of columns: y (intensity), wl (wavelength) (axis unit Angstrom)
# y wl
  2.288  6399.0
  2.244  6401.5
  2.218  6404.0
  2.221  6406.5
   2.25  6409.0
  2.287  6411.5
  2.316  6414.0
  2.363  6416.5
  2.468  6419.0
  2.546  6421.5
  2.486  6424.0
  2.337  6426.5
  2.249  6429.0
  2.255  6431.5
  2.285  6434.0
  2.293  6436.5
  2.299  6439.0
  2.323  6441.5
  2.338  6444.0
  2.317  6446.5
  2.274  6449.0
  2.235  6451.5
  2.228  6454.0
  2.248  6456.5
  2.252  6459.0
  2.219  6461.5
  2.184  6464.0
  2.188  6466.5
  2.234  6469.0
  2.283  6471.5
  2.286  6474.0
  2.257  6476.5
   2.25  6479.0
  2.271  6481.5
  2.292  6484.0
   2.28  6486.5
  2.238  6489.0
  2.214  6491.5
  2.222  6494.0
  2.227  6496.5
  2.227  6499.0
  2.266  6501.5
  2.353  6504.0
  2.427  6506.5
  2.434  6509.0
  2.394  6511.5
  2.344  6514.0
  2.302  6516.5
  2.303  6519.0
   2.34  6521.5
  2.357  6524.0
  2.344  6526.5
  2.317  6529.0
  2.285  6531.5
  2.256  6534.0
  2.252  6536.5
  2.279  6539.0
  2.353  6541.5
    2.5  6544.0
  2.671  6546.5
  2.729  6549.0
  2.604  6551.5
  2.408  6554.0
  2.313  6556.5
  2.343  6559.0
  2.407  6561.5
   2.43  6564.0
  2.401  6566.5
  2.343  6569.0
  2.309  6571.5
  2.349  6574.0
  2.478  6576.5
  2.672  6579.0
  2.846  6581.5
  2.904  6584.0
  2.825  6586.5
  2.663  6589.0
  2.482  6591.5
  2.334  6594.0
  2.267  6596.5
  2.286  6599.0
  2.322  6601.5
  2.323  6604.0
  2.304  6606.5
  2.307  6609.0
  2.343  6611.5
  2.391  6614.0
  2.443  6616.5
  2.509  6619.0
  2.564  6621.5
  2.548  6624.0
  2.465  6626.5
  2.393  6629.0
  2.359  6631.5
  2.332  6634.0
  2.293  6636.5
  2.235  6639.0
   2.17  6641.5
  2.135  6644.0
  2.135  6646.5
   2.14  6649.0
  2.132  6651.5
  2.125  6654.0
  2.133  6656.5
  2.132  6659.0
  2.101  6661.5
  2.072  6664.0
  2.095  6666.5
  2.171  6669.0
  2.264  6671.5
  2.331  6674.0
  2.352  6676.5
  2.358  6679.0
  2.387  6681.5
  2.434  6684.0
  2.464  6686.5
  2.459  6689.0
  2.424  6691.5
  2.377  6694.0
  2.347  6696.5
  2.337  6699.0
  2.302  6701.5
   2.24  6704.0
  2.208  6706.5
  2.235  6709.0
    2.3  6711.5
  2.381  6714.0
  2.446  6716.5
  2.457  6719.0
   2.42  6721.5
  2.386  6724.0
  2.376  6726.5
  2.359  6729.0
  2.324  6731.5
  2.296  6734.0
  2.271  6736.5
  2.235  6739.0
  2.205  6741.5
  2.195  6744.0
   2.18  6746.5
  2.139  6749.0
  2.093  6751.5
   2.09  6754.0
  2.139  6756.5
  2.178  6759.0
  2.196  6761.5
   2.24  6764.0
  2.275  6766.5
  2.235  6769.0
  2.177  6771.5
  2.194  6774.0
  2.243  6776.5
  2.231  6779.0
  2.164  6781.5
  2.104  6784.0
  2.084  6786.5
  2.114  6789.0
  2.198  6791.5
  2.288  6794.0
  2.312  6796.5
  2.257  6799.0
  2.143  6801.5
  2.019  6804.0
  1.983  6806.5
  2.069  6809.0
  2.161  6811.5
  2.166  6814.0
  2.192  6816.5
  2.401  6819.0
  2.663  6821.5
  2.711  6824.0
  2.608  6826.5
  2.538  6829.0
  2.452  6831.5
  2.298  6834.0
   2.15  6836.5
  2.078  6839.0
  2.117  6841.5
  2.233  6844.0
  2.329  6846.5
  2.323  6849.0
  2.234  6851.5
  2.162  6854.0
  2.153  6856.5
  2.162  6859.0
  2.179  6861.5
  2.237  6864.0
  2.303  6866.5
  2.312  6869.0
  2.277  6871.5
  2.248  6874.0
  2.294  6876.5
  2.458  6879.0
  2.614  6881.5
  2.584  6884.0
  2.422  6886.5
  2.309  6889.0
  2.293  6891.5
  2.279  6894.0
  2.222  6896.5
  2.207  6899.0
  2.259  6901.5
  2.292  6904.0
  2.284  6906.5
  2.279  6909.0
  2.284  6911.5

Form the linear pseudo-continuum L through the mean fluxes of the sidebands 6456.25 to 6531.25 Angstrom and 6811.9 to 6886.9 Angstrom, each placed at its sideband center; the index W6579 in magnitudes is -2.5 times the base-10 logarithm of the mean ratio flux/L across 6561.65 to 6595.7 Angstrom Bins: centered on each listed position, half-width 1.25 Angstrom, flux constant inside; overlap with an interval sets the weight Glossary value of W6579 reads -0.107 mag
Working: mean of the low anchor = 2.29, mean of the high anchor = 2.33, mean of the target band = 2.53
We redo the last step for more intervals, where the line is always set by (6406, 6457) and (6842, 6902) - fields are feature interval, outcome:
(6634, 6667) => 0.074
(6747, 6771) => 0.060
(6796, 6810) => 0.086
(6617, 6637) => -0.060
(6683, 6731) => -0.029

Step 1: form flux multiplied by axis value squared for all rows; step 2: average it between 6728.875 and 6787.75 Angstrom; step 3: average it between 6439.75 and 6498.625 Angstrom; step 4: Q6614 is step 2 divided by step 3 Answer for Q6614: 1.1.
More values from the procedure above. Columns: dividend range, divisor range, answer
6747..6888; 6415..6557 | 1.07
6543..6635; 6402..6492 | 1.13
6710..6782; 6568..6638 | 0.96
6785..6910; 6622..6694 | 1.06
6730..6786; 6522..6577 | 0.98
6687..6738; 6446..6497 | 1.12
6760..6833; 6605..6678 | 1.04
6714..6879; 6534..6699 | 1.00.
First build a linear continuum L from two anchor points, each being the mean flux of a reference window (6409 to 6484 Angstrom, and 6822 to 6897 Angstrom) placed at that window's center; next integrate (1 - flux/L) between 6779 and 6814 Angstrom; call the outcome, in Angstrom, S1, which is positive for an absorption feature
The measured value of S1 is 2.6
